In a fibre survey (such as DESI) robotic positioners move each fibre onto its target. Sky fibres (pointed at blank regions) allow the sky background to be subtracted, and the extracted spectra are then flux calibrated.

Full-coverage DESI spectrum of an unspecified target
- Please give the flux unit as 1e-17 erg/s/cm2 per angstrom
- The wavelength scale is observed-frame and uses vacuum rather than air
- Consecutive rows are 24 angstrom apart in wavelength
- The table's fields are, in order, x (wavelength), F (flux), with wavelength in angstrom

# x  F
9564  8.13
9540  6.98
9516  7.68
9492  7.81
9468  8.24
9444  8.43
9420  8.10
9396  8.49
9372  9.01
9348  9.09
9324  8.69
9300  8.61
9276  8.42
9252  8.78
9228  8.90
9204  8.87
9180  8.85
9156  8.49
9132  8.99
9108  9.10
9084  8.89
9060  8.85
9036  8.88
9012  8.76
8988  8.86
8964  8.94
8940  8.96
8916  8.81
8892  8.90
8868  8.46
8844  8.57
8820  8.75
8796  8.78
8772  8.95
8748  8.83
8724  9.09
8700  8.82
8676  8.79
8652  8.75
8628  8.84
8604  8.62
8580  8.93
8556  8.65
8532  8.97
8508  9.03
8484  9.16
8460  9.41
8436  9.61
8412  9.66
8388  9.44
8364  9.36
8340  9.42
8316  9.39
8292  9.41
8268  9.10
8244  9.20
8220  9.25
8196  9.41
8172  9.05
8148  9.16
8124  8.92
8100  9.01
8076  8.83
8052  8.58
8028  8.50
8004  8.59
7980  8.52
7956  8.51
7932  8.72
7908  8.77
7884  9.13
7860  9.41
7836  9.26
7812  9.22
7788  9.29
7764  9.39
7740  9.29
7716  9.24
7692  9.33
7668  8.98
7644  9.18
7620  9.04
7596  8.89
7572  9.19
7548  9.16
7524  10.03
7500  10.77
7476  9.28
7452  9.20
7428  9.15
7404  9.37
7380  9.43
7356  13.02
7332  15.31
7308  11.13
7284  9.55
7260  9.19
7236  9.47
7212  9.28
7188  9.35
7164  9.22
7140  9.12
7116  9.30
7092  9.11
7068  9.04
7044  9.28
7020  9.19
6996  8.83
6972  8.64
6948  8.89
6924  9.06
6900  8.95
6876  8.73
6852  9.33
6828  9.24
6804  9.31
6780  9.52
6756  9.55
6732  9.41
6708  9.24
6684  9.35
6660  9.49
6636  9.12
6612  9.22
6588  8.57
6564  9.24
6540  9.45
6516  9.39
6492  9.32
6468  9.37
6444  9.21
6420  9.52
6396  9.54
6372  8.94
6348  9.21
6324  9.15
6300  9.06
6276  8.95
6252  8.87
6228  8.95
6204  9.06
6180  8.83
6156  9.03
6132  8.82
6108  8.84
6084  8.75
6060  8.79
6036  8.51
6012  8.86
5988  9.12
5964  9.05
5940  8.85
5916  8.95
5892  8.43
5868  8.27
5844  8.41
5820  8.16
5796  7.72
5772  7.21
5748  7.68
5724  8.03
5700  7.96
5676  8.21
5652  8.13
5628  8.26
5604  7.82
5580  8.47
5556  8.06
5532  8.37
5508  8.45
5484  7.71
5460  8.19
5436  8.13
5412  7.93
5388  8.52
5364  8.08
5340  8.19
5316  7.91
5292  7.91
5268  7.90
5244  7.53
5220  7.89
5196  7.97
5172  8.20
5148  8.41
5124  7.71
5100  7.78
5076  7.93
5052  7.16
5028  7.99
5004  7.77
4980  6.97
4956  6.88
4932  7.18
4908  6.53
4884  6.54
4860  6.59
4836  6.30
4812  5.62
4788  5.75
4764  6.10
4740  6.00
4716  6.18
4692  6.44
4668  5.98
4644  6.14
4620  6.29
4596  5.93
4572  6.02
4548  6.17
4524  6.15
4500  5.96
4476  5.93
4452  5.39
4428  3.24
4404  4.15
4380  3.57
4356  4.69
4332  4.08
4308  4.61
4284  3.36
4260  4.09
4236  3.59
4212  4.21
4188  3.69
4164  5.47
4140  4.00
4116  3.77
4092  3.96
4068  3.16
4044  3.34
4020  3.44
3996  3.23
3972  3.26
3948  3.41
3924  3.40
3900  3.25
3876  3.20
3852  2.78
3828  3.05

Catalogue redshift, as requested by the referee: 0.116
